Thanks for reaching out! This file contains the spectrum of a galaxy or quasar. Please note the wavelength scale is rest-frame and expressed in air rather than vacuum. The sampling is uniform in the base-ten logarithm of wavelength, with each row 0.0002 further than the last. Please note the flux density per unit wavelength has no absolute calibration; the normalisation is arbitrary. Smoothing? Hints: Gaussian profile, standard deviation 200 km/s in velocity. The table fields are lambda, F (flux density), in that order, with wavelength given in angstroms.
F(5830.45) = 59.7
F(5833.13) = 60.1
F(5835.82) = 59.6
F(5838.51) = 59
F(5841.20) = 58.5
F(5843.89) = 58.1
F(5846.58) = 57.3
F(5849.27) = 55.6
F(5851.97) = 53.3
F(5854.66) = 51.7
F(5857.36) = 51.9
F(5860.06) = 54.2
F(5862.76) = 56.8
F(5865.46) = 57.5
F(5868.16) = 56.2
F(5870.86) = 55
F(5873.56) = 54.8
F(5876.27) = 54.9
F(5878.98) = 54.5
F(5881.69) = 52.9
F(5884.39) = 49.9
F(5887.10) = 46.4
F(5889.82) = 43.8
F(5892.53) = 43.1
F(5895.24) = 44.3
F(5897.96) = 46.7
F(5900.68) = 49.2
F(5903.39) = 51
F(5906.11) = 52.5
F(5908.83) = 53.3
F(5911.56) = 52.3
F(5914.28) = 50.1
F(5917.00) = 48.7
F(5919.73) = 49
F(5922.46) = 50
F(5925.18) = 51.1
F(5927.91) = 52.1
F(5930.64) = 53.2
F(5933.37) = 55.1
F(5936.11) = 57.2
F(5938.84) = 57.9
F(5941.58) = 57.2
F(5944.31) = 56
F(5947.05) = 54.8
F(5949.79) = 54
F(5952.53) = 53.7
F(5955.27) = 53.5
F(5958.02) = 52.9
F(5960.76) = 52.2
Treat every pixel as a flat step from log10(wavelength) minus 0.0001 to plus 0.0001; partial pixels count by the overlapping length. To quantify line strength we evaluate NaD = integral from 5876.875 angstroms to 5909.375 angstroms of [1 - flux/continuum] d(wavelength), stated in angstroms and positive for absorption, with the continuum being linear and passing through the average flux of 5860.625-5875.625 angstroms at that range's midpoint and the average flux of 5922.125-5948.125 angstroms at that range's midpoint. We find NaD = 3.8 angstroms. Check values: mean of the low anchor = 55.9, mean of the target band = 49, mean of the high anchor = 54.7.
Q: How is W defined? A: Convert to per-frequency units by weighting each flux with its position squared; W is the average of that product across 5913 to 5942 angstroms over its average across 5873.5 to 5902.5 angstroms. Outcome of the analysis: 1.1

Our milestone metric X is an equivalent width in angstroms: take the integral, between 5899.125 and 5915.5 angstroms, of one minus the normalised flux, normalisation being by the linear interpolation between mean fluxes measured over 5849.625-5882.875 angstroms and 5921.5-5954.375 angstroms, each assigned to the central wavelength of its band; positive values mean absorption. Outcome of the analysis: 0.9 angstroms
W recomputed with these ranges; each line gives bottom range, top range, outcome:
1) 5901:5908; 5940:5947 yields 1.11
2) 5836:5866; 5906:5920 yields 0.93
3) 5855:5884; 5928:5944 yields 1.05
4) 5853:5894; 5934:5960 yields 1.08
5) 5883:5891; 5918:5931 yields 1.10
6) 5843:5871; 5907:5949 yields 0.99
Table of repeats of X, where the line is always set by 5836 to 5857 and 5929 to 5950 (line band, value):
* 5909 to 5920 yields 1.1 angstroms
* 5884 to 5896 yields 2.3 angstroms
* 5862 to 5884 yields 0.4 angstroms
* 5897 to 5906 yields 1.0 angstroms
